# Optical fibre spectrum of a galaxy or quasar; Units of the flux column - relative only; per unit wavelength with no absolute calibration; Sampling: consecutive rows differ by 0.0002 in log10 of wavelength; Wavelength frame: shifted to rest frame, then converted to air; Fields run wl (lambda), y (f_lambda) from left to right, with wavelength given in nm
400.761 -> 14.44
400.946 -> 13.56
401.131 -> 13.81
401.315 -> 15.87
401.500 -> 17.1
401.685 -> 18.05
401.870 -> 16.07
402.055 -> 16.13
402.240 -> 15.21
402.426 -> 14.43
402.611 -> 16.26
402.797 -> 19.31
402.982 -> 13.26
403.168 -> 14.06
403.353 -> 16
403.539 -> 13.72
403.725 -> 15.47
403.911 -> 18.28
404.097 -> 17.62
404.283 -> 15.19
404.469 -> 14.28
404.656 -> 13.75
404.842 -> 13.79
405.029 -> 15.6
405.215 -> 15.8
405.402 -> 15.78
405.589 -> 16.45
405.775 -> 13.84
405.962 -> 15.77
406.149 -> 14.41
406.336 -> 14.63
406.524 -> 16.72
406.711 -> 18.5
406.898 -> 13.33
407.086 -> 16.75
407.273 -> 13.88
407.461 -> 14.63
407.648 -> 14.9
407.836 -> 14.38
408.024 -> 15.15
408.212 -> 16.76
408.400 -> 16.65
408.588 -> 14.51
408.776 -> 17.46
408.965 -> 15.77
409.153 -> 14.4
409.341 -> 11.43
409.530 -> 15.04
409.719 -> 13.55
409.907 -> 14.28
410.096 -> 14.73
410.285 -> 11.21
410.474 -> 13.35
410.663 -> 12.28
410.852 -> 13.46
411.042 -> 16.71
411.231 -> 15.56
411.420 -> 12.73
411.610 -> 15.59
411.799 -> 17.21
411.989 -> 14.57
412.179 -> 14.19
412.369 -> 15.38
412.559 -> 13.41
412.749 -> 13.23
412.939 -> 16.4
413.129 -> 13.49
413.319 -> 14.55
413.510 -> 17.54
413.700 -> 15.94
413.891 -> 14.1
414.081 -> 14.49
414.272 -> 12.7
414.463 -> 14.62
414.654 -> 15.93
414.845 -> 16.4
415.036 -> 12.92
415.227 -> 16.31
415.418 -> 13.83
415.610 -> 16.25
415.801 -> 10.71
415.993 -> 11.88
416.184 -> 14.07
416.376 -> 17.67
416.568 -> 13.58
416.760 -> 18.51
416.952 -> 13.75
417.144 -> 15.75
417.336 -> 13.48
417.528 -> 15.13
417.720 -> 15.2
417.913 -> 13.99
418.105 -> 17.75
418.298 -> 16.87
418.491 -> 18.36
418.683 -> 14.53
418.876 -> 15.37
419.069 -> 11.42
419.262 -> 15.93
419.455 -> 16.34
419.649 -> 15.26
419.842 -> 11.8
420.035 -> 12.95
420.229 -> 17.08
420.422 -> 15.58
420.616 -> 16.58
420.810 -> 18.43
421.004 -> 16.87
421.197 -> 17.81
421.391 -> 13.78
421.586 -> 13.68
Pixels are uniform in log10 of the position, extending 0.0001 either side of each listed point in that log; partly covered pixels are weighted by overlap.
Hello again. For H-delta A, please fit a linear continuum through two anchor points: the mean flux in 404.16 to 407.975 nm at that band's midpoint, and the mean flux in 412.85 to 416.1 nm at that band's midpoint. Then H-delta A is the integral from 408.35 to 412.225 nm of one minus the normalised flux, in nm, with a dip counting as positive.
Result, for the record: 0.10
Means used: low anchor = 15.1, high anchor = 14.6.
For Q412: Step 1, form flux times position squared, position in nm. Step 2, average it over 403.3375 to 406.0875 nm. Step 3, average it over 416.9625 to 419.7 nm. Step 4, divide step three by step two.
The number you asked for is 1.1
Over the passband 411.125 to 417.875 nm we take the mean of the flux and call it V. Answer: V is 14.8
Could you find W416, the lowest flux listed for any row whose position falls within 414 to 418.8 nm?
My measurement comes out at 10.71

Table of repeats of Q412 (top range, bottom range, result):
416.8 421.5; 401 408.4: 1.07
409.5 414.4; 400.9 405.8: 0.97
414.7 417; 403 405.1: 1.03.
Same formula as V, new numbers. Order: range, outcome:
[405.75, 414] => 14.8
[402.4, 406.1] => 15.4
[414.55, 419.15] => 15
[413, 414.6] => 14.7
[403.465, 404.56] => 15.8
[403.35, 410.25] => 15.2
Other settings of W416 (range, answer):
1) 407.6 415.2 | 11.21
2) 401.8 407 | 13.26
